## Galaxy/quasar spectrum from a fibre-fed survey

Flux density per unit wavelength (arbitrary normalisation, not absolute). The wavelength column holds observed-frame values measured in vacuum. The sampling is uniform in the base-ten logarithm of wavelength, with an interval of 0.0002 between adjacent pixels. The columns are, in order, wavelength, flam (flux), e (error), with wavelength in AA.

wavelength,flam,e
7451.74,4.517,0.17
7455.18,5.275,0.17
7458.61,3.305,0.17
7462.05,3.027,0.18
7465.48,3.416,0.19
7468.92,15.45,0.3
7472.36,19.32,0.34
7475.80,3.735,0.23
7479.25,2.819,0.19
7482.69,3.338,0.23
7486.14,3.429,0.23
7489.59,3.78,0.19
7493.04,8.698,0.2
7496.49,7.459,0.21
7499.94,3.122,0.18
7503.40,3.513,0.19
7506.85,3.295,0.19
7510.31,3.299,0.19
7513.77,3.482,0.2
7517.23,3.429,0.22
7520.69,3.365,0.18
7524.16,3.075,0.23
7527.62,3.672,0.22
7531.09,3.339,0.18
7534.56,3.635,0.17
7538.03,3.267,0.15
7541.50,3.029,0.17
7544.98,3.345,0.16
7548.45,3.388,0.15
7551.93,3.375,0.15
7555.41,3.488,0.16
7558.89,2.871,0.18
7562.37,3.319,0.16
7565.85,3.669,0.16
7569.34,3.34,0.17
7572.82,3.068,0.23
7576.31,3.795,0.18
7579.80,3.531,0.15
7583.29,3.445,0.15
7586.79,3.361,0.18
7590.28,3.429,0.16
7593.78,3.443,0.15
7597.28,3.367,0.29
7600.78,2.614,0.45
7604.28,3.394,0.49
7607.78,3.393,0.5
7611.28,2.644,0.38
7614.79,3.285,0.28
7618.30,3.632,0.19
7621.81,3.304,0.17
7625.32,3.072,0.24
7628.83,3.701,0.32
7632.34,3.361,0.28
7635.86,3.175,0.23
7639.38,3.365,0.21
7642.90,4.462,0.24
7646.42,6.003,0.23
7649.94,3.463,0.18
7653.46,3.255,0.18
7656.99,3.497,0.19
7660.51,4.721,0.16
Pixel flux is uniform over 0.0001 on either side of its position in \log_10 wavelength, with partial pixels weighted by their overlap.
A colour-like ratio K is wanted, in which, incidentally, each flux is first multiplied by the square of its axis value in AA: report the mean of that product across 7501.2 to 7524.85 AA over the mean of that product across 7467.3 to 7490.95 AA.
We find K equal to 0.46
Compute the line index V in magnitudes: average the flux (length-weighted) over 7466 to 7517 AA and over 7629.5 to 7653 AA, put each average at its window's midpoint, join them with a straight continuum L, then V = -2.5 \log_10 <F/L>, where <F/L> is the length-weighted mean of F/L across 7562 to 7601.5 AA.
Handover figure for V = 0.36 mag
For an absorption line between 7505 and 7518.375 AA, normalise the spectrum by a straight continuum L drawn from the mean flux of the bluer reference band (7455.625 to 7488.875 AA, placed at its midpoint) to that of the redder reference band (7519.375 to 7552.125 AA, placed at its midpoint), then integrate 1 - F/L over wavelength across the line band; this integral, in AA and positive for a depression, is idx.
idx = 3.2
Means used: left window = 6.3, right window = 3.35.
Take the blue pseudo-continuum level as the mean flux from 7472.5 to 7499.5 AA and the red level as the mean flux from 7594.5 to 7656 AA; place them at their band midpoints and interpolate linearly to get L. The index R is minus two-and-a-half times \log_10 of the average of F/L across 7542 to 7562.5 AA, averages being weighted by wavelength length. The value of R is 0.36 mag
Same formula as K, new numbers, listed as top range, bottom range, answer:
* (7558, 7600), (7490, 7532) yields 0.83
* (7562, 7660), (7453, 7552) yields 0.76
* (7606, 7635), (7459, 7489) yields 0.52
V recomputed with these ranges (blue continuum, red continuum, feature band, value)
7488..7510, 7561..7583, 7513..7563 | 0.22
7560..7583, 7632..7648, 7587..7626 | 0.17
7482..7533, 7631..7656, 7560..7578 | 0.16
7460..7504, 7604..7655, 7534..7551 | 0.48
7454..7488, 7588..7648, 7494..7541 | 0.41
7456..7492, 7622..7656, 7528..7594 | 0.40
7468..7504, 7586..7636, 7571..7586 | 0.20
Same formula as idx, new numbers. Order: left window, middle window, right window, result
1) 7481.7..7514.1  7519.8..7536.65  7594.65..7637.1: 2.8 AA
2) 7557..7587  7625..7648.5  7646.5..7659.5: -1.2 AA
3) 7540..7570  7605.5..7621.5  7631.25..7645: 1.4 AA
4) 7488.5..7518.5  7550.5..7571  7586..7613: 2.1 AA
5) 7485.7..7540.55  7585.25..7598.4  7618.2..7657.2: 1.4 AA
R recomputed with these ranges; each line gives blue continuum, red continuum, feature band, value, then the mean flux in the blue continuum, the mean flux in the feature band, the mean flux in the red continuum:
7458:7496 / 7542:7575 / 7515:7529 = 0.37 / 6.52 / 3.38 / 3.31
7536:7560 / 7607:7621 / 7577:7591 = -0.07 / 3.27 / 3.47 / 3.23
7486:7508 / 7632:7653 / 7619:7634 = 0.20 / 4.89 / 3.38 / 3.97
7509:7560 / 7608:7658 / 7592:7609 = 0.09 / 3.34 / 3.24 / 3.58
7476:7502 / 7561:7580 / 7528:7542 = 0.17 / 4.59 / 3.38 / 3.45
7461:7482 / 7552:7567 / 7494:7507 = 0.34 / 7.89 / 4.73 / 3.33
